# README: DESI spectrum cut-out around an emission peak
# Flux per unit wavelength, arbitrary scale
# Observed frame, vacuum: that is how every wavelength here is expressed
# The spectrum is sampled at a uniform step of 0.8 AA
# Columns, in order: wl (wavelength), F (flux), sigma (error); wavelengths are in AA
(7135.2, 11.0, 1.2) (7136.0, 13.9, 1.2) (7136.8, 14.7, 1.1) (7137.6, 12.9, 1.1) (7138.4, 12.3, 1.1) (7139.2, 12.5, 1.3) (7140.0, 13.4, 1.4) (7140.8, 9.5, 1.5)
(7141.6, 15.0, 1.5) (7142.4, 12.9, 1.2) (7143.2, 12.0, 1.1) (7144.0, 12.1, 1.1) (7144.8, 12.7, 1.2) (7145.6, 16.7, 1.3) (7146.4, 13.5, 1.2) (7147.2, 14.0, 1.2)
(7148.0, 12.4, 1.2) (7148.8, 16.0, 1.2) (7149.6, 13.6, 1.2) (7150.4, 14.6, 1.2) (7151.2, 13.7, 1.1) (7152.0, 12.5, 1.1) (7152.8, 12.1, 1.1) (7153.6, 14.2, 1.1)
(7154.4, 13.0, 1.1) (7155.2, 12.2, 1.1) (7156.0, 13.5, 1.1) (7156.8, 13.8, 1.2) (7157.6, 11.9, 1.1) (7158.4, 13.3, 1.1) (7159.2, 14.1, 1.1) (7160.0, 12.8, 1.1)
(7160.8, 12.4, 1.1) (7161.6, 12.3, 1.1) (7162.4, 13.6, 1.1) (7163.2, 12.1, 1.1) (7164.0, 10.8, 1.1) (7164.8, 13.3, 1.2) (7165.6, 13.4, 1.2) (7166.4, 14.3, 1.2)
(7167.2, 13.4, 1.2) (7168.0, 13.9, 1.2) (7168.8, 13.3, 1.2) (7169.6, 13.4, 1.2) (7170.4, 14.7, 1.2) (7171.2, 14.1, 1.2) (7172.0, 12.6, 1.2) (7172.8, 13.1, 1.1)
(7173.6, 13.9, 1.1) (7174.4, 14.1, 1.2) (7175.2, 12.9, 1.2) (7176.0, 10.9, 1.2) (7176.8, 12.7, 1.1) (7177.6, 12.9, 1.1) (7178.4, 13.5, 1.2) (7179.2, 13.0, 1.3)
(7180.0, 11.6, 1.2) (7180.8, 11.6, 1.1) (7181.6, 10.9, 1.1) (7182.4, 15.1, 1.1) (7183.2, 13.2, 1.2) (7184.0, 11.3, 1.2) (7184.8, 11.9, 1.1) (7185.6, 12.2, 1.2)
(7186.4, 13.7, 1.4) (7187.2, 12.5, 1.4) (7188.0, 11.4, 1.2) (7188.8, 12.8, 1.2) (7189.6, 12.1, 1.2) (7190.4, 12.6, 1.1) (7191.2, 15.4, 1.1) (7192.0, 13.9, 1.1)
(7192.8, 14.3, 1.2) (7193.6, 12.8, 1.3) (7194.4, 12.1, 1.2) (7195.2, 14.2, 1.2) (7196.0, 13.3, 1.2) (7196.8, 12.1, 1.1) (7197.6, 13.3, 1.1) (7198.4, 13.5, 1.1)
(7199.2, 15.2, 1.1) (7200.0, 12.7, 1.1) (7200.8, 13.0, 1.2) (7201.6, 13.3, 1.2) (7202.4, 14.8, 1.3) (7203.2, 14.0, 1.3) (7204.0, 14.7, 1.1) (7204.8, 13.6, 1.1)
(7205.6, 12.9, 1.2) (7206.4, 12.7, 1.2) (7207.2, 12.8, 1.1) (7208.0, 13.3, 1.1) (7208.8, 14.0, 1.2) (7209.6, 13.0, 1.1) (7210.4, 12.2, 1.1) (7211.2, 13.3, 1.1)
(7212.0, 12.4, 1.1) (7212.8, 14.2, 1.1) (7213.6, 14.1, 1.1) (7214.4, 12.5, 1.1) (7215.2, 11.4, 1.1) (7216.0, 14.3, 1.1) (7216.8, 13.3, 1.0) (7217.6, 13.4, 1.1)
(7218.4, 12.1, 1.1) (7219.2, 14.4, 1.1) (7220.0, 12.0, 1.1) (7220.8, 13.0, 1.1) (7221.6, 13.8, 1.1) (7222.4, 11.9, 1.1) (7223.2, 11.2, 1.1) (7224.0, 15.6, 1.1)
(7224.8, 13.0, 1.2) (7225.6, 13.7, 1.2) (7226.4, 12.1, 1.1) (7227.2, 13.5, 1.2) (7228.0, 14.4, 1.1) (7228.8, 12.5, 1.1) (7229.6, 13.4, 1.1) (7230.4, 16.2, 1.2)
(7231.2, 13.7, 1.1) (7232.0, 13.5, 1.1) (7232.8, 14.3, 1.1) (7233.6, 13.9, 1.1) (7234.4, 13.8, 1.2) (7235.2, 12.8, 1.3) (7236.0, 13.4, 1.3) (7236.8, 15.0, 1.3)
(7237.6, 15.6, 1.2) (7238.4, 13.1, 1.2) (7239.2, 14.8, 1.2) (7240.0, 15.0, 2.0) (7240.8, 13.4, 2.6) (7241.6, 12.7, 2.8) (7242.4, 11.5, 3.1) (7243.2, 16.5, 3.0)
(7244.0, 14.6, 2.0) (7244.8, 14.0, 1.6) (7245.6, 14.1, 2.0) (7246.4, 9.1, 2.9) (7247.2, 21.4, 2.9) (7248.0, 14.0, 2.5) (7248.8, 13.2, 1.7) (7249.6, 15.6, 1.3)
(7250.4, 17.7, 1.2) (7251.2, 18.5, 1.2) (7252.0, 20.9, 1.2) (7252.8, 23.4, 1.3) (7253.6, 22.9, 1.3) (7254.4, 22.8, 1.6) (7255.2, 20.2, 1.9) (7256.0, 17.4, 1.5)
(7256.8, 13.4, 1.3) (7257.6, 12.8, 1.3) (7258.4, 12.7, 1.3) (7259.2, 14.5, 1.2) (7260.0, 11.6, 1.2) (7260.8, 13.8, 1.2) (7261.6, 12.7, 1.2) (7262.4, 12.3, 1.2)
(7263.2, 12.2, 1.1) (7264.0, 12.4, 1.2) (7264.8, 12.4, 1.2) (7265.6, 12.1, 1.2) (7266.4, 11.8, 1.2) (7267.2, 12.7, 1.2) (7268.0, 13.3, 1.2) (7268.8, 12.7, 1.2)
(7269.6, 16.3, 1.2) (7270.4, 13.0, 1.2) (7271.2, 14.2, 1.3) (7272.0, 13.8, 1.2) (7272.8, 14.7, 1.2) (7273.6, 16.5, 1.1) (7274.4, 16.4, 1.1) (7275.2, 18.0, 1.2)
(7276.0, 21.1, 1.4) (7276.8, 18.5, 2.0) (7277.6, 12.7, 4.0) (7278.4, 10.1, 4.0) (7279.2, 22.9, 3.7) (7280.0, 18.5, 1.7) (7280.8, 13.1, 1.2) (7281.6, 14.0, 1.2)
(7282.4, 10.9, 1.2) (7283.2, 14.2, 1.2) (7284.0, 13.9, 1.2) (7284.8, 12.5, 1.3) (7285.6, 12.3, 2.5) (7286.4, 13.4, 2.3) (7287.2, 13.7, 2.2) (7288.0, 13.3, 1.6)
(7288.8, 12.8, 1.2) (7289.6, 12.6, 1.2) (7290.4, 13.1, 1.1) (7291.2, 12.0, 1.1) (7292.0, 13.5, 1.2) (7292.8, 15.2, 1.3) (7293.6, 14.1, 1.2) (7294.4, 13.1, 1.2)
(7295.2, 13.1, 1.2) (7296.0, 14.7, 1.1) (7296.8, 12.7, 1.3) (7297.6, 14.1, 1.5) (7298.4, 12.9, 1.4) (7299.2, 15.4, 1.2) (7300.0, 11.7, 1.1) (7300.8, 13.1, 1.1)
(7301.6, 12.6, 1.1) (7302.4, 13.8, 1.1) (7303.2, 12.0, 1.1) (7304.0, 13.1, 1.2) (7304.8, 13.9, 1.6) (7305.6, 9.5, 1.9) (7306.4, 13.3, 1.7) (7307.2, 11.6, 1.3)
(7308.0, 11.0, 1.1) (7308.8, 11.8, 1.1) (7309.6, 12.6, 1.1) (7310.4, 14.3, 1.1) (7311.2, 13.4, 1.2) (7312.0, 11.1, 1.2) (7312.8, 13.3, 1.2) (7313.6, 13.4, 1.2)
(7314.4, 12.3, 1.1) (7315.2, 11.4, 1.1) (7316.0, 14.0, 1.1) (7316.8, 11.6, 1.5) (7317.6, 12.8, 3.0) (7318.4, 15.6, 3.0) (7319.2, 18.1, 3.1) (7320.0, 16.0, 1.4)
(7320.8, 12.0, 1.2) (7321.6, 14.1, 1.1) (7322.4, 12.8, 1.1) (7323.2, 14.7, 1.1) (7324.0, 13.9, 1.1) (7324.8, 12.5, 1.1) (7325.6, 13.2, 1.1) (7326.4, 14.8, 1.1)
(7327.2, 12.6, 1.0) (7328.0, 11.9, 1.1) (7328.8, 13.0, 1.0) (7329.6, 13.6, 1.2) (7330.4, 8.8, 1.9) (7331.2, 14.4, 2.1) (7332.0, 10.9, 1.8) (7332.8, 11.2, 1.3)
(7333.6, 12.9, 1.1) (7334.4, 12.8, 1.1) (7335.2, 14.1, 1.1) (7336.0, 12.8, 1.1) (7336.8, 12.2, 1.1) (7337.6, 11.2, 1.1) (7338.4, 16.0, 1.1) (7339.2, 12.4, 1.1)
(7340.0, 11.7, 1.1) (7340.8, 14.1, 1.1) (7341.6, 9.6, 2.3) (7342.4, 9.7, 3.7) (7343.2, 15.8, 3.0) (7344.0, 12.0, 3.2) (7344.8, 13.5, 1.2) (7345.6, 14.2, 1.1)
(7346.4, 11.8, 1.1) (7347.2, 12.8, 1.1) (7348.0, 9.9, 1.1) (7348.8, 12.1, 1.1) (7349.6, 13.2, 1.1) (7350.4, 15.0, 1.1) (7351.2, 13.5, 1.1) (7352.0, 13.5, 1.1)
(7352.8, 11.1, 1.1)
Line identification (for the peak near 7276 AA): [N II]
